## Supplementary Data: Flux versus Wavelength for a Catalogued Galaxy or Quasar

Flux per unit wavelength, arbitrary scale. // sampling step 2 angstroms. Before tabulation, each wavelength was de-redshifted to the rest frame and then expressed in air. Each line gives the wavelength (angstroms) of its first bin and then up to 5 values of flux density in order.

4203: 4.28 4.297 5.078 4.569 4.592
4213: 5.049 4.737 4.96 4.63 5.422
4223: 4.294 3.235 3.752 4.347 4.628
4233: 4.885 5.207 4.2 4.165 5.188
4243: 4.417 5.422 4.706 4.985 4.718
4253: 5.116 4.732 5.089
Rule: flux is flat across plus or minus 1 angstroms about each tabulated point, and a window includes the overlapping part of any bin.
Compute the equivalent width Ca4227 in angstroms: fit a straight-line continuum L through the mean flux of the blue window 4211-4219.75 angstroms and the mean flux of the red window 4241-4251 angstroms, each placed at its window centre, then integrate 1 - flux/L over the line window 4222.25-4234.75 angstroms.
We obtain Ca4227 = 1.56 angstroms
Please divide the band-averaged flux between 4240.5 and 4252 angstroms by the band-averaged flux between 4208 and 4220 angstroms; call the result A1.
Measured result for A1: 1.03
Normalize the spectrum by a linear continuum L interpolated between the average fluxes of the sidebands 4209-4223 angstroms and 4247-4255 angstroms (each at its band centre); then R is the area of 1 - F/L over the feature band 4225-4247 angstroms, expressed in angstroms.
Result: 1.4 angstroms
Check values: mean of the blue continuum 4.83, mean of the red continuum 4.88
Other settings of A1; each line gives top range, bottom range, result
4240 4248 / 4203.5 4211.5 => 1.07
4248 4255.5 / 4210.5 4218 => 1.01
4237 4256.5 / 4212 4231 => 1.07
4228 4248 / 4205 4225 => 1.00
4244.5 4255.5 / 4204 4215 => 1.05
